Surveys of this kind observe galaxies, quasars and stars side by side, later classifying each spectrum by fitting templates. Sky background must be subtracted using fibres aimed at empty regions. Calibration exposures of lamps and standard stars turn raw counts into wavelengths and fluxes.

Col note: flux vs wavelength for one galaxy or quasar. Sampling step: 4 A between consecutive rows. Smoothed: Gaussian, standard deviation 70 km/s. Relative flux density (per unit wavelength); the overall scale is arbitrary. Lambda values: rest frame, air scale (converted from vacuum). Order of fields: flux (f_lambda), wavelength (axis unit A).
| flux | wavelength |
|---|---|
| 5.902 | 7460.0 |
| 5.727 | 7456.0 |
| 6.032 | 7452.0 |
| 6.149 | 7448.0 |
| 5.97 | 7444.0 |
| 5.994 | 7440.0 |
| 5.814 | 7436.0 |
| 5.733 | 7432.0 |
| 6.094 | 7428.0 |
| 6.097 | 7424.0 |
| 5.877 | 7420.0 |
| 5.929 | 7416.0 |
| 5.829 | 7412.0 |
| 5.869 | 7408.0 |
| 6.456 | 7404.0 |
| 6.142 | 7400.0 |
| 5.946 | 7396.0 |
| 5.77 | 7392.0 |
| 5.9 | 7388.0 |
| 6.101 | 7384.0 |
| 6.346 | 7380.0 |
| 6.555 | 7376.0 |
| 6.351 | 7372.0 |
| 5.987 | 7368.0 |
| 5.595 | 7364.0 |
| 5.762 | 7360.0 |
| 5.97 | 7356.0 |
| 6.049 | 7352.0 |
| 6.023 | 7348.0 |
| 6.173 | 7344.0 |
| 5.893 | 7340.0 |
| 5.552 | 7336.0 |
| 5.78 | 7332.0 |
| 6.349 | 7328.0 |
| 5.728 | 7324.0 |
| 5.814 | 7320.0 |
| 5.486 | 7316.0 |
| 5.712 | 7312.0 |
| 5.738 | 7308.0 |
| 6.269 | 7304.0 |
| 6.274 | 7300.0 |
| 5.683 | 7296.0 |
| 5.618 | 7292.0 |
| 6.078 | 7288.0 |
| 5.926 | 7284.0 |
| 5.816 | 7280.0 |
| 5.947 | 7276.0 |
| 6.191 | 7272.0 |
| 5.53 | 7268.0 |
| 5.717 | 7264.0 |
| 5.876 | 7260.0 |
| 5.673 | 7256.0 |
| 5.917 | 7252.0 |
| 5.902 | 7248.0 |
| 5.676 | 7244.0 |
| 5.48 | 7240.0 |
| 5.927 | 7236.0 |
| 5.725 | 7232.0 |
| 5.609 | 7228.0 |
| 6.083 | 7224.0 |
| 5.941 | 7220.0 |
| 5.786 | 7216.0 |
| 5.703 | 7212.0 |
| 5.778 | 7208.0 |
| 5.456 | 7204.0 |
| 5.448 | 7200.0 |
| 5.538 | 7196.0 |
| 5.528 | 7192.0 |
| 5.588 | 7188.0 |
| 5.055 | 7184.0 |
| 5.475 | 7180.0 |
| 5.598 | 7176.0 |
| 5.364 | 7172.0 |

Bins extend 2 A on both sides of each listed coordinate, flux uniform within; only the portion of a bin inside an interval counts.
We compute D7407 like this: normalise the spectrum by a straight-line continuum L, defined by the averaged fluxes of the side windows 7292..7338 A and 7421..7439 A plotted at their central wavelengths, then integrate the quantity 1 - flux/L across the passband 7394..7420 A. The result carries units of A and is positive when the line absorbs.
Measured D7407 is -0.4 A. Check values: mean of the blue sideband 5.84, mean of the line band 6.02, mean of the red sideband 5.93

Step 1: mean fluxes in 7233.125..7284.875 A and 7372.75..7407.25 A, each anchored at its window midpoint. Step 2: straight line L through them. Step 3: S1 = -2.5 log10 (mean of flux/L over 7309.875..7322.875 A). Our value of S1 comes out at 0.05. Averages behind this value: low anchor 5.81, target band 5.68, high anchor 6.15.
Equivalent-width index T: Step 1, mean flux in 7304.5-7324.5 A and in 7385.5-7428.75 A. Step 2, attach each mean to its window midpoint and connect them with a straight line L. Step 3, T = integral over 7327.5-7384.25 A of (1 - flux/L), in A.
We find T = -1.67 A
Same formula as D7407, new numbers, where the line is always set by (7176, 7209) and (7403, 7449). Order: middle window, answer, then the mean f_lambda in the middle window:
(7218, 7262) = -1.7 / 5.8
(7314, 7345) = -0.4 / 5.84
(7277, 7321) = -1.2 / 5.86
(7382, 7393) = -0.1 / 5.94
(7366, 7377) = -0.8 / 6.27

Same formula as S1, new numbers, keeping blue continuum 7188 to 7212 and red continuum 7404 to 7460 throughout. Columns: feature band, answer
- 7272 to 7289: -0.049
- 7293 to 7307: -0.053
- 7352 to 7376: -0.029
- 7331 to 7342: 0.010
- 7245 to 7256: -0.037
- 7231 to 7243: -0.015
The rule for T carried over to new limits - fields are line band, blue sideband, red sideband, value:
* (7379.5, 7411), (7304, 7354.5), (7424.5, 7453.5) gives -0.58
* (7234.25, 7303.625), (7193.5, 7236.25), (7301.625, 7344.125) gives -0.74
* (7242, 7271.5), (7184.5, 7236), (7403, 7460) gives -0.23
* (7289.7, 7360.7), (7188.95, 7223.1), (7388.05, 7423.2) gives -0.43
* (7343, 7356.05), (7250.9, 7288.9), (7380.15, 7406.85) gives -0.14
